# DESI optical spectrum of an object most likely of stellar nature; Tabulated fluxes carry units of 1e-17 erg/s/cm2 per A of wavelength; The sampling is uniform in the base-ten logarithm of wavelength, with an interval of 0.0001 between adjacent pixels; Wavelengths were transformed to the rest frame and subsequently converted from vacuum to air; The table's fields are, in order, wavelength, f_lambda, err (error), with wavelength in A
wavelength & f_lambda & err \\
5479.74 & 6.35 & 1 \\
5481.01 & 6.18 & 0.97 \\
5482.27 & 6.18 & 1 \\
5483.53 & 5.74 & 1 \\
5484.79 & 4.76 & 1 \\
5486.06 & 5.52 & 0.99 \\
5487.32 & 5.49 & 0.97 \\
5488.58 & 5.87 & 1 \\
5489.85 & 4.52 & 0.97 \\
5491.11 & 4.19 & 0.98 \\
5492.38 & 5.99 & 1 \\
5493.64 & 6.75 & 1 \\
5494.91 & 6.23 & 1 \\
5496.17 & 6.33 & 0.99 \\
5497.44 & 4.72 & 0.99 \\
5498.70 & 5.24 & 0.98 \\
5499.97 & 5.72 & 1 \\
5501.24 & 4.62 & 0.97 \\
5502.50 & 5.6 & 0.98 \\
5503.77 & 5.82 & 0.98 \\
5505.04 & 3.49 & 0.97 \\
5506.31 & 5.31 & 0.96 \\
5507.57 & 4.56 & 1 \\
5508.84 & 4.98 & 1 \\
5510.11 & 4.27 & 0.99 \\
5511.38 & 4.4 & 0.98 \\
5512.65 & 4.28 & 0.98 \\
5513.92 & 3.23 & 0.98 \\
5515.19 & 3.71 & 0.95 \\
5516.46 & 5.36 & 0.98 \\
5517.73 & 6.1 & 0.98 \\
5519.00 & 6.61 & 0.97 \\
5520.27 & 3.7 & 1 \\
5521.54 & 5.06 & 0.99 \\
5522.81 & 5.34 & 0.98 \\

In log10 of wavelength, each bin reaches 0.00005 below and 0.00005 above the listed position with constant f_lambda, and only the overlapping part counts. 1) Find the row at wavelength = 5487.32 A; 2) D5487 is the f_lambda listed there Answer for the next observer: 5.49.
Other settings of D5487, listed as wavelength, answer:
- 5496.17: 6.33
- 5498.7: 5.24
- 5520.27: 3.7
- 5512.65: 4.28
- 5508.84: 4.98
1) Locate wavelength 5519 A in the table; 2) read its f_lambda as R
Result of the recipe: 6.61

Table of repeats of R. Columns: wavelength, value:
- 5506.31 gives 5.31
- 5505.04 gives 3.49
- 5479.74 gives 6.35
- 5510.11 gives 4.27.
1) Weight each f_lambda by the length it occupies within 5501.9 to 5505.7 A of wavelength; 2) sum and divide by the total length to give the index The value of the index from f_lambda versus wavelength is 4.96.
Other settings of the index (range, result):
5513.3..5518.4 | 4.62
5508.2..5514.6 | 4.22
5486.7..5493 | 5.21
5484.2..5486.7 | 5.14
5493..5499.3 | 5.86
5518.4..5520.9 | 5.14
